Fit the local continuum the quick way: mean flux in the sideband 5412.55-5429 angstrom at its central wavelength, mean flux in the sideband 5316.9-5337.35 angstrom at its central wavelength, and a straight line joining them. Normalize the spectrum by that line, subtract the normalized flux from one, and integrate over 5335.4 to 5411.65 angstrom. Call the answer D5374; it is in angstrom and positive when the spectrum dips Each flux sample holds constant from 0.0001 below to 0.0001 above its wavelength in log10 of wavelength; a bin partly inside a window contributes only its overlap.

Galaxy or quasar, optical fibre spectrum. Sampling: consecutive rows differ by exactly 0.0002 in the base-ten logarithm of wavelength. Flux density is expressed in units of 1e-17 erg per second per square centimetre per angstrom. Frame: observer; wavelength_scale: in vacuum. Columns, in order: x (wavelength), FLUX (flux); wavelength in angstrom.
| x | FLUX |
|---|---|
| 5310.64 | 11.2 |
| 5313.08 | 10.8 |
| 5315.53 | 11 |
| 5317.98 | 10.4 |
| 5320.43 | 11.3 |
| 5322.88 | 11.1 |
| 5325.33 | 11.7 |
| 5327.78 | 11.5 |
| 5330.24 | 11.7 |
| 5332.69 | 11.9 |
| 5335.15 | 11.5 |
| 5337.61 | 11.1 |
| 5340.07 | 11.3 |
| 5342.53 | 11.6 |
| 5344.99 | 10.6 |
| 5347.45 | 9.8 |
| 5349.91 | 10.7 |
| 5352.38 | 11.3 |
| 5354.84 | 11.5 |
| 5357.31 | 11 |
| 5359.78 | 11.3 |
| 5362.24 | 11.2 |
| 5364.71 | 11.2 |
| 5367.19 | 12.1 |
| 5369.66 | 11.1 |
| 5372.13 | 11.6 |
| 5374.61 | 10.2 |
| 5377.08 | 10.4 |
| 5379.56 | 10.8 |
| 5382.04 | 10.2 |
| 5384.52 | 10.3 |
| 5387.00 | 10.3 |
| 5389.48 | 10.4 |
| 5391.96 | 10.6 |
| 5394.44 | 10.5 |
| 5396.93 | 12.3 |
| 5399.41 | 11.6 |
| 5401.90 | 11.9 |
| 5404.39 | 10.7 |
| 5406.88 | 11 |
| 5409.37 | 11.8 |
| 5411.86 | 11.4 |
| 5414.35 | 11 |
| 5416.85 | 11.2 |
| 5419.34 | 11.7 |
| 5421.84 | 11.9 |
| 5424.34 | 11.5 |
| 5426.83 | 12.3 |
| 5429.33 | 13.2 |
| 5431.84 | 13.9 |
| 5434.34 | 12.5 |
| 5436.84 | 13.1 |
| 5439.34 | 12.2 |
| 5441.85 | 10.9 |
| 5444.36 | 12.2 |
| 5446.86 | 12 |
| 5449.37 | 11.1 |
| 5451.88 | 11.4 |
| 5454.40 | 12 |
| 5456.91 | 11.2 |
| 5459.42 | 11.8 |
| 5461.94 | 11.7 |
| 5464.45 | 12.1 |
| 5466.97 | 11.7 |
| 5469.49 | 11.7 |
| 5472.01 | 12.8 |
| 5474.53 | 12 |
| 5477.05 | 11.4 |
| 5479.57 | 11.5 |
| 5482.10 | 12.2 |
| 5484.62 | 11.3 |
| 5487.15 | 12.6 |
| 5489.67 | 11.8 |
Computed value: 3.3 angstrom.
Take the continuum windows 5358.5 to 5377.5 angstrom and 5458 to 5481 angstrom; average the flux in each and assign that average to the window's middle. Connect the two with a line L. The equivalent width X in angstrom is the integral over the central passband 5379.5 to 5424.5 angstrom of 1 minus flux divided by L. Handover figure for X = 1.1 angstrom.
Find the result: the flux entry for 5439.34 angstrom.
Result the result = 12.2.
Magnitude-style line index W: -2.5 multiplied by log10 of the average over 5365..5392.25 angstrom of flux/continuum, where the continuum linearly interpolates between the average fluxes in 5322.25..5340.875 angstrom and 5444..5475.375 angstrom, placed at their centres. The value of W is 0.084 mag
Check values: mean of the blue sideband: 11.5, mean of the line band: 10.7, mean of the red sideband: 11.8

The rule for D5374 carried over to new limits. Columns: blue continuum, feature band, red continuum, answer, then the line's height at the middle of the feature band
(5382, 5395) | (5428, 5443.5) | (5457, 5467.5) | -1.9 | 11.3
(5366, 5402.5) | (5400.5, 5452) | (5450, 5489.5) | -2.2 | 11.4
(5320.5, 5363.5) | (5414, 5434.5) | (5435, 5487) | -0.9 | 11.7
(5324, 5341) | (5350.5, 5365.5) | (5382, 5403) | 0.1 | 11.3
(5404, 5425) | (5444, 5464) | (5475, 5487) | -0.2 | 11.6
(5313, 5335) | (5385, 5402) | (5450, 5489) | 0.8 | 11.5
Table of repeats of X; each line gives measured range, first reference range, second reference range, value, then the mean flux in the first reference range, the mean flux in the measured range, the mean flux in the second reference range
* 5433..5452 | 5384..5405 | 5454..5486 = -0.8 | 11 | 12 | 11.8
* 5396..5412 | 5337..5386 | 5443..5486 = -0.3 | 11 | 11.5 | 11.8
